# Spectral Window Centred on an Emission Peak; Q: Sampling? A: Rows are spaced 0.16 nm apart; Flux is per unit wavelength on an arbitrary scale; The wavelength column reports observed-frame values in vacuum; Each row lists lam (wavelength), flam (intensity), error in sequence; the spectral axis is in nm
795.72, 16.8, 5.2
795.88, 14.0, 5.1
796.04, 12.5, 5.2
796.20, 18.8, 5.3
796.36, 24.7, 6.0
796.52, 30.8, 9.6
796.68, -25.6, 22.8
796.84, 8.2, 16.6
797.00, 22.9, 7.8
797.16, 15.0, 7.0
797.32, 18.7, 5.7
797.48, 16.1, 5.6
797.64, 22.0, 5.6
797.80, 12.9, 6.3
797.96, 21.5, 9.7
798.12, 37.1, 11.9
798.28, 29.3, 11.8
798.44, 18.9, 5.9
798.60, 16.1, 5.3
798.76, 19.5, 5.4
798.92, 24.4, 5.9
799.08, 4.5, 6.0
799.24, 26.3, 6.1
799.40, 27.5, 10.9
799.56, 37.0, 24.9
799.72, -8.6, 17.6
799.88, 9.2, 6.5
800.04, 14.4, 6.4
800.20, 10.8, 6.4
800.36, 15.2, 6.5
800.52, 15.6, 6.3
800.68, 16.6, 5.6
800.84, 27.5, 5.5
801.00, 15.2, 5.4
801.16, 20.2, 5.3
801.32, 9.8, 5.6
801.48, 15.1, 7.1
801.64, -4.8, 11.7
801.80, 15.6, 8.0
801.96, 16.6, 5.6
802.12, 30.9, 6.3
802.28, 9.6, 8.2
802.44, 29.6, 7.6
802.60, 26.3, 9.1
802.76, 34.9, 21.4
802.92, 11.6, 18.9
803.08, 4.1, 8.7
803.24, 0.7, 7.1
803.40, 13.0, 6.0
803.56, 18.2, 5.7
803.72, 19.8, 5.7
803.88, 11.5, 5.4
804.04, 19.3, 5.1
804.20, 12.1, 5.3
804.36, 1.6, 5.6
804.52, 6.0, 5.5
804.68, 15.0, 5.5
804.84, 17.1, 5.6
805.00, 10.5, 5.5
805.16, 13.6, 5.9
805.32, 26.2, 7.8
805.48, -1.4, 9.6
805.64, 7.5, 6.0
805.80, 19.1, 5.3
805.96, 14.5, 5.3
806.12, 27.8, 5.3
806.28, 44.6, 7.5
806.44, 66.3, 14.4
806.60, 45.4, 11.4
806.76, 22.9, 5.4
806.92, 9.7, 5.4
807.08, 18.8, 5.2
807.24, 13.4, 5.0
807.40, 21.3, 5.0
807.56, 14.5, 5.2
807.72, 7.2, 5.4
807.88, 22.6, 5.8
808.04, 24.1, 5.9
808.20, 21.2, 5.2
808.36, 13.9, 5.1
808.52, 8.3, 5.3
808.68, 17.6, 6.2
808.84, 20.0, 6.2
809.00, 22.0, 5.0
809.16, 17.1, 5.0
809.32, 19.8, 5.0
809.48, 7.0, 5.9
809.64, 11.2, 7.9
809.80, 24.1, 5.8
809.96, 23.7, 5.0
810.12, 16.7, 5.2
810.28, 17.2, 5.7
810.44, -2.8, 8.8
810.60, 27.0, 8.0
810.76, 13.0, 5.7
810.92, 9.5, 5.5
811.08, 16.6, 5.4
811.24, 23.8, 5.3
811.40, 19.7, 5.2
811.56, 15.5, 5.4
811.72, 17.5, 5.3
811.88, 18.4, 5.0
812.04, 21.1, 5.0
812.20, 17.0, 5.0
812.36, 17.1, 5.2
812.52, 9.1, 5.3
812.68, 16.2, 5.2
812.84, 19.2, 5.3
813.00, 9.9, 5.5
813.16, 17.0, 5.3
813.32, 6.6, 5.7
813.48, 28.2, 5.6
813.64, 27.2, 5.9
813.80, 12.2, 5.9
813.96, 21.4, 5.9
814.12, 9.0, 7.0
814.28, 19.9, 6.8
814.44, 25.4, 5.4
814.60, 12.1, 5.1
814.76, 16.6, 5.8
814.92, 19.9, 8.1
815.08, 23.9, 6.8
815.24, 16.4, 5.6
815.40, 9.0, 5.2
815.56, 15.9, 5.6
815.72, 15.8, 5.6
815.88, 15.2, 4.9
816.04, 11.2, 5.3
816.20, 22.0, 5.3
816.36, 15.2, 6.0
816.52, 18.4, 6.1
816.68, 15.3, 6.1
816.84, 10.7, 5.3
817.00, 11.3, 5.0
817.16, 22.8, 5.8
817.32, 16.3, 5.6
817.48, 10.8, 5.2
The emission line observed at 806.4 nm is H-gamma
